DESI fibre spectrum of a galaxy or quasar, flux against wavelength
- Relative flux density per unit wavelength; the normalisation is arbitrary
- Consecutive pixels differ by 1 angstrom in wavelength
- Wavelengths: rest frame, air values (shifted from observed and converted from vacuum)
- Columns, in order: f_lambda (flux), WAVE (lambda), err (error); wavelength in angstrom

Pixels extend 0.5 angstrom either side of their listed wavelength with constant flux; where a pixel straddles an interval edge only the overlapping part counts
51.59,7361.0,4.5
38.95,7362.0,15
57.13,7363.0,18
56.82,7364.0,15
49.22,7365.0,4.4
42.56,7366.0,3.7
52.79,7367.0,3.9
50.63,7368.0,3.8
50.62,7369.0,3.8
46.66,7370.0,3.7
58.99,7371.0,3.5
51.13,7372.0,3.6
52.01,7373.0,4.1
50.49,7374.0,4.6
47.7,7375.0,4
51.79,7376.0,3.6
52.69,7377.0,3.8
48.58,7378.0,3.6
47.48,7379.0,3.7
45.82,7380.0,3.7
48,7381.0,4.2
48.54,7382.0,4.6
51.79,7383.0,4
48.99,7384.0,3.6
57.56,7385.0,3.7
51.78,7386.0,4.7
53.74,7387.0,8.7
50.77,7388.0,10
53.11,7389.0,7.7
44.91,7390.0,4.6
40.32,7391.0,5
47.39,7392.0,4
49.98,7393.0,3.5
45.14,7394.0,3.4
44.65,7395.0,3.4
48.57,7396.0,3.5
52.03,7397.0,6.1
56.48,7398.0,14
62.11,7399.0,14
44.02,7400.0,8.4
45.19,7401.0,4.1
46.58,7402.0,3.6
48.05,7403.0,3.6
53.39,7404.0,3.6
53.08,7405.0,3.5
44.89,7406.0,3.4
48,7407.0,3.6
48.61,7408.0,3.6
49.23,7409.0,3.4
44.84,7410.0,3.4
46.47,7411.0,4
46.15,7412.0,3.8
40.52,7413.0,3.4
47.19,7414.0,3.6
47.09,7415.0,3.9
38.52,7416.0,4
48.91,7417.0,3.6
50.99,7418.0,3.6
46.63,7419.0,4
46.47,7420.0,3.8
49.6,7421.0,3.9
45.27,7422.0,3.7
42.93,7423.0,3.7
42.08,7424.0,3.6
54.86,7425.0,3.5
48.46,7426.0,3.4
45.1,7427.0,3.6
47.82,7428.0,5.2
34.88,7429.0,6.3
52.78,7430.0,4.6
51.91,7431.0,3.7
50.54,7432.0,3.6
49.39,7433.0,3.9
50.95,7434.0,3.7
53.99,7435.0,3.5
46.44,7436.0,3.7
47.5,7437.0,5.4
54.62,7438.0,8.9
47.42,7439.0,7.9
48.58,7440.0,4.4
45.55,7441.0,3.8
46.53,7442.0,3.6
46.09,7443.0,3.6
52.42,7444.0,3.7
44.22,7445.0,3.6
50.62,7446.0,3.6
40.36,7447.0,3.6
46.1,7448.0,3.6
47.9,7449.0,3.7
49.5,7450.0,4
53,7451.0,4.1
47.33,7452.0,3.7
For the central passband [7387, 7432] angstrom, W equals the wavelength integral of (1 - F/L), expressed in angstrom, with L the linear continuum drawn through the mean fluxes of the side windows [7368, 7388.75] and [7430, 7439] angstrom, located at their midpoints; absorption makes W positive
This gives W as 2.62 angstrom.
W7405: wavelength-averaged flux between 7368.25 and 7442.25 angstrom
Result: 48.7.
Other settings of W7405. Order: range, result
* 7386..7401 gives 49.4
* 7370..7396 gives 49.7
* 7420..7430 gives 46.1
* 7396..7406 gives 50.8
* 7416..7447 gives 47.8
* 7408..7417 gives 45.4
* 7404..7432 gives 47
